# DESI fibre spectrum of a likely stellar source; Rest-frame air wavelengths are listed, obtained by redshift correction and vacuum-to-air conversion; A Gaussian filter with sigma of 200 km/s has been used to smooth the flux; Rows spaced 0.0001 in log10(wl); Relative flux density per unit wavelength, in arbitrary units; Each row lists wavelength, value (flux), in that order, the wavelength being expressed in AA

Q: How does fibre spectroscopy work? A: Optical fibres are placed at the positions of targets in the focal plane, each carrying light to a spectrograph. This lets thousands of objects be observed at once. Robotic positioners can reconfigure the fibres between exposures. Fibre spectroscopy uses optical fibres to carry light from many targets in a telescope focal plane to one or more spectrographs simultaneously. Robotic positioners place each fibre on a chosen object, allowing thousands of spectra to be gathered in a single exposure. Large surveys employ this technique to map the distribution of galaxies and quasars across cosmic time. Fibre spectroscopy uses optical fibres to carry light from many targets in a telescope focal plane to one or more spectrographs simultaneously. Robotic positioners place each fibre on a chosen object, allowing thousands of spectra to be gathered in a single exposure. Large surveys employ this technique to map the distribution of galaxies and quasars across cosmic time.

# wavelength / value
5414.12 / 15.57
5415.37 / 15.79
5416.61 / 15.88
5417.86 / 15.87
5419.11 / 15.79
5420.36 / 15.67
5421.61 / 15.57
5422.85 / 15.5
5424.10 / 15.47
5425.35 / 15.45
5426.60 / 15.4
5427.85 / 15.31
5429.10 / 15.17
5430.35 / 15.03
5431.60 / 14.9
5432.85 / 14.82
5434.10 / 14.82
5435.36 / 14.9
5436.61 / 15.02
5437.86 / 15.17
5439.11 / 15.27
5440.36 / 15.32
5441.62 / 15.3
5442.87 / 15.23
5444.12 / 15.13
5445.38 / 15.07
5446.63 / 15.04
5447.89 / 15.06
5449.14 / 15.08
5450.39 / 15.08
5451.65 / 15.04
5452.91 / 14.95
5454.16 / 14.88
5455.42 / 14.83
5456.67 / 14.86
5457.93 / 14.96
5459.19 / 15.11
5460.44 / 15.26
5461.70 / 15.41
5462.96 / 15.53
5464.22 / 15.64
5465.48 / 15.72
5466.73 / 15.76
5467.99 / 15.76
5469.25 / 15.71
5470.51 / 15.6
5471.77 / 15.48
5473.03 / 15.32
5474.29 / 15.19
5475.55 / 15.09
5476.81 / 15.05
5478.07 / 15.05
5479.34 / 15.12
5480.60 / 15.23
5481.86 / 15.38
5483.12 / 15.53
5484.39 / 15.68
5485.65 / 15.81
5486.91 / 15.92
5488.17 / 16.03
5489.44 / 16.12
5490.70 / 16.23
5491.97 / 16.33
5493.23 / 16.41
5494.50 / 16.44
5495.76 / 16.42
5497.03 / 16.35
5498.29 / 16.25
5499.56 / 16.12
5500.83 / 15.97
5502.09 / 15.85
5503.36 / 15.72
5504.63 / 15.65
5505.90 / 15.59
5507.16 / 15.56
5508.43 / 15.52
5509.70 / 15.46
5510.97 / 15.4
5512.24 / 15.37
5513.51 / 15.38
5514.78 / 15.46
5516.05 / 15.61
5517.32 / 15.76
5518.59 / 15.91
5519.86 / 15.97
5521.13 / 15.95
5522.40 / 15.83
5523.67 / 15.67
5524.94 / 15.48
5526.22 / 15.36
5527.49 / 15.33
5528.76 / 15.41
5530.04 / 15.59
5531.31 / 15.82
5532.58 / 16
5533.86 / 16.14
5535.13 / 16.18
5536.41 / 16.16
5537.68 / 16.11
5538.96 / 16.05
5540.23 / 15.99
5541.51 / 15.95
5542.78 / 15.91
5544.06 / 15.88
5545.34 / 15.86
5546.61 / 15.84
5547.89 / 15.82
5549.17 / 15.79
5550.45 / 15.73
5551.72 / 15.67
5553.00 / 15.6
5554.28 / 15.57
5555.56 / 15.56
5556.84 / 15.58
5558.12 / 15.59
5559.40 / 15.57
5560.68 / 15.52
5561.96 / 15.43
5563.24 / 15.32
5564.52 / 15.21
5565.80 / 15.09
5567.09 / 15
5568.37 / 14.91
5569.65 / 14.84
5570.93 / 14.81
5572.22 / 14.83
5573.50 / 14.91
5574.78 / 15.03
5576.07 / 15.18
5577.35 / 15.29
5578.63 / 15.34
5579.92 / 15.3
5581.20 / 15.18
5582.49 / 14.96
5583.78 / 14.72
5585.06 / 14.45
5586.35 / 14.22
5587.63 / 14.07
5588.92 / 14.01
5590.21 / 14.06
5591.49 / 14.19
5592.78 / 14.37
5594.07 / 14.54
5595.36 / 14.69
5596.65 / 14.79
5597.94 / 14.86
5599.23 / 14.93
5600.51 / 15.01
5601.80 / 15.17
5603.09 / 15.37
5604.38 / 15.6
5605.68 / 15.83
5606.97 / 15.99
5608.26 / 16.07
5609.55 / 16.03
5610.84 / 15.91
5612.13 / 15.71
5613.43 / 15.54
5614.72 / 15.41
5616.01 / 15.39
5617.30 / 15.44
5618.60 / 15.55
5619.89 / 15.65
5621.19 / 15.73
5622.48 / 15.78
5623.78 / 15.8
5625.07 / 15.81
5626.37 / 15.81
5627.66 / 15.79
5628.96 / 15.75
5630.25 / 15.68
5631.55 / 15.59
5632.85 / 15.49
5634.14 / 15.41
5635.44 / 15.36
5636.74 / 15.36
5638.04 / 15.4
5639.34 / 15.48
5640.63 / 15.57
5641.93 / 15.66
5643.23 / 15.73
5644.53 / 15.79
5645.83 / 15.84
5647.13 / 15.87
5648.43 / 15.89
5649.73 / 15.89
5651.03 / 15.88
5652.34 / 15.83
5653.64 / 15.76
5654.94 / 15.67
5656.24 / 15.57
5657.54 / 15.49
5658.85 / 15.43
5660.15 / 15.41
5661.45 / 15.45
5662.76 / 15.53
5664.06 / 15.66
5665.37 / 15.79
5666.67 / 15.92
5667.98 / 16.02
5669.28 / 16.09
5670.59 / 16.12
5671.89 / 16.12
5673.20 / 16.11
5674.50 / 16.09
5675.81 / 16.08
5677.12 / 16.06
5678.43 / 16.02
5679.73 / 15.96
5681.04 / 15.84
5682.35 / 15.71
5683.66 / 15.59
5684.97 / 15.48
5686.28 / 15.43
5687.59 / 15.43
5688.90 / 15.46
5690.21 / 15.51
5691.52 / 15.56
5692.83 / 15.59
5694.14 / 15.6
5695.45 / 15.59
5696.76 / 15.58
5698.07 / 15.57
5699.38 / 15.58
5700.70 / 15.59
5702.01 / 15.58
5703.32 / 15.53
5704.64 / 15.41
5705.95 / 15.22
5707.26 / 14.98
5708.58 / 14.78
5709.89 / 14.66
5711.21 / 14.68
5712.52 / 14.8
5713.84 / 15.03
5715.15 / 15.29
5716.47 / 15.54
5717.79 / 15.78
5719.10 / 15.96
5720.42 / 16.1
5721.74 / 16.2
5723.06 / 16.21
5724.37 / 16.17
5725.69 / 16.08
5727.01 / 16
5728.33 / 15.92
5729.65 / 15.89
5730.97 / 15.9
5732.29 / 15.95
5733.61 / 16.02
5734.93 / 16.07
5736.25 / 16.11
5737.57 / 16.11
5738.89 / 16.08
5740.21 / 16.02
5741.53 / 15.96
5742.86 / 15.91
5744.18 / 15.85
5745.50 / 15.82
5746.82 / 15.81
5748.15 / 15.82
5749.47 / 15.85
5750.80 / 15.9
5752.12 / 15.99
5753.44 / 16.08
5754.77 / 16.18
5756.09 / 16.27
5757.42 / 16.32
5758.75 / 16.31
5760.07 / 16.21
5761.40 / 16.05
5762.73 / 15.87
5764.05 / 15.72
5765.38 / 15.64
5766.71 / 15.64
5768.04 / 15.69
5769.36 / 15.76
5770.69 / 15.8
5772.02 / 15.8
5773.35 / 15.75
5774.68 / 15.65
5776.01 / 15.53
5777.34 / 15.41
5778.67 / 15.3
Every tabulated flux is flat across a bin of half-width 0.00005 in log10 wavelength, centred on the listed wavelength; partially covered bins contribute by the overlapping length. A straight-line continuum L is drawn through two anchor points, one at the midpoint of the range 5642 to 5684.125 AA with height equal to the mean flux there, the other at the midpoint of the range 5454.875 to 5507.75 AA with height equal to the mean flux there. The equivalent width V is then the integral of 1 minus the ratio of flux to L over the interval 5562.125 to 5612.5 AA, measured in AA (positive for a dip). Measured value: 2.3 AA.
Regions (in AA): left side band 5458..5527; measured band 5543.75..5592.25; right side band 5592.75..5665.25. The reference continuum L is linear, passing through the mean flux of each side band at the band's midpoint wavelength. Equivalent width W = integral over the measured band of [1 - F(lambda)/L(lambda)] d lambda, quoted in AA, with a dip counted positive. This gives 1.4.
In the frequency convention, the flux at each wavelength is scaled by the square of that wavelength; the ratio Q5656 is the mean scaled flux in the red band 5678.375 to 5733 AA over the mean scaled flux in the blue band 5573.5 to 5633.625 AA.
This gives 1.06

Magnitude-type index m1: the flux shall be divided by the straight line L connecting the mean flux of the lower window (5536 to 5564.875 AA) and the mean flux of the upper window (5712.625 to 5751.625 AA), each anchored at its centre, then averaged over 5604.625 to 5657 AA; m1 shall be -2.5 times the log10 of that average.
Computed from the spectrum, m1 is 0.01 mag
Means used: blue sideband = 15.7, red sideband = 15.9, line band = 15.7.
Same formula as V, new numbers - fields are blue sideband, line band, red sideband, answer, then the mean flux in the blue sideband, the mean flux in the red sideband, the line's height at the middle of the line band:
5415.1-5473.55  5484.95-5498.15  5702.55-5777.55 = -0.7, 15.3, 15.8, 15.4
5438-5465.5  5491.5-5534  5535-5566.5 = -0.8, 15.2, 15.7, 15.5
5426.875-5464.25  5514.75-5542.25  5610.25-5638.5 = -0.9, 15.1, 15.6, 15.3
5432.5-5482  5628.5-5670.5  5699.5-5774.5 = -0.2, 15.2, 15.8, 15.6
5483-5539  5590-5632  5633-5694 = 0.9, 15.8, 15.7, 15.8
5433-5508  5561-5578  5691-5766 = 0.6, 15.5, 15.8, 15.6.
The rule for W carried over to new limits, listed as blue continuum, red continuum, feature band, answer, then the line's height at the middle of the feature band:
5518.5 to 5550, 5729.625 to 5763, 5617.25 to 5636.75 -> 0.34 AA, 15.9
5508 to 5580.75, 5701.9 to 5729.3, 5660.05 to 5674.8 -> -0.32 AA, 15.5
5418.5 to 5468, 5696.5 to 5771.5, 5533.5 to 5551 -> -0.62 AA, 15.4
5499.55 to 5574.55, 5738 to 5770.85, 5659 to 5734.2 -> 0.89 AA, 15.9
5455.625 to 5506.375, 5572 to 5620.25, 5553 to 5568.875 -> -0.11 AA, 15.3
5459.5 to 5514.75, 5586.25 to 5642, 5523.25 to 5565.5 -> -0.53 AA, 15.5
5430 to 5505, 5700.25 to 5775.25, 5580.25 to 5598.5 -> 1.26 AA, 15.6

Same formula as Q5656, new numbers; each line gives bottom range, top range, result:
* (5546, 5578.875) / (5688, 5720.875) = 1.06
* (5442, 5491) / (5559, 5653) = 1.05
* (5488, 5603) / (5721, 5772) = 1.11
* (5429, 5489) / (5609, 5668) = 1.09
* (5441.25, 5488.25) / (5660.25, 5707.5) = 1.11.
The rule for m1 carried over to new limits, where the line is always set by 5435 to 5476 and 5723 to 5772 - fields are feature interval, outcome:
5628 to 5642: 0.01 mag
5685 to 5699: 0.02 mag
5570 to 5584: 0.04 mag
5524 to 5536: -0.02 mag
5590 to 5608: 0.04 mag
